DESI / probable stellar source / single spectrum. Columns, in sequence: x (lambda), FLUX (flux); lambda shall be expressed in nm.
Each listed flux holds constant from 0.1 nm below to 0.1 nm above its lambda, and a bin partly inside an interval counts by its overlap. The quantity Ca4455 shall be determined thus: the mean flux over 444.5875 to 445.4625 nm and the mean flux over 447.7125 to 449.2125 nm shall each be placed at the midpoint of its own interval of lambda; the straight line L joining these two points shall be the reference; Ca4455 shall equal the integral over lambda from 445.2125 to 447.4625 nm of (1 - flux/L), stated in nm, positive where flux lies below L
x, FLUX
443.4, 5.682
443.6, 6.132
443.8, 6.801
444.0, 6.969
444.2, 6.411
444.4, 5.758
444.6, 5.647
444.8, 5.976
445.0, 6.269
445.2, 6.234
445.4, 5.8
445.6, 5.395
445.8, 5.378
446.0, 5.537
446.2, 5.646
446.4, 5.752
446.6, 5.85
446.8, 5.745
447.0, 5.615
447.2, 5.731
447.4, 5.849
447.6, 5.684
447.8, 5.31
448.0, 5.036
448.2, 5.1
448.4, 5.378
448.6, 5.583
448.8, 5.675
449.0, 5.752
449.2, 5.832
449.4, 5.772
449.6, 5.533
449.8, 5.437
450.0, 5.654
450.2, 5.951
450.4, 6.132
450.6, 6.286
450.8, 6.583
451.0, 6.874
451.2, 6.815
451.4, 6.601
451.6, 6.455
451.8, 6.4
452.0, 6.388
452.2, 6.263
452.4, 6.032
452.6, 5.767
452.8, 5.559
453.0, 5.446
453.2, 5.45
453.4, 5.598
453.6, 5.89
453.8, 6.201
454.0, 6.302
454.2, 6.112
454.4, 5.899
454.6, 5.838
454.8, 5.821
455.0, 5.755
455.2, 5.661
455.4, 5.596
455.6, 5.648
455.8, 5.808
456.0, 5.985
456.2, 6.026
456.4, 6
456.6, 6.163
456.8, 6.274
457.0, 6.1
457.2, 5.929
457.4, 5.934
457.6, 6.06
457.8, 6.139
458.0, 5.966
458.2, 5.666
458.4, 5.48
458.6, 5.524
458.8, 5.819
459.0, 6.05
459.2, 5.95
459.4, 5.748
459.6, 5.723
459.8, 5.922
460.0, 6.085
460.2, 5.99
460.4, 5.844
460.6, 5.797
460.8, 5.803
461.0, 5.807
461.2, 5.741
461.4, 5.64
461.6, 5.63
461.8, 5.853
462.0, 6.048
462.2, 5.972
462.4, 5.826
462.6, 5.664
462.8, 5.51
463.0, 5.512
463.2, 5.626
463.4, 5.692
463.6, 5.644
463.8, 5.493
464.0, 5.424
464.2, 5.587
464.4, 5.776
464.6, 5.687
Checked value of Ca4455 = 0.05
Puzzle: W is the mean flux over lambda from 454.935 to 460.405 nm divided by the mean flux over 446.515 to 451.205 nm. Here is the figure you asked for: 1.0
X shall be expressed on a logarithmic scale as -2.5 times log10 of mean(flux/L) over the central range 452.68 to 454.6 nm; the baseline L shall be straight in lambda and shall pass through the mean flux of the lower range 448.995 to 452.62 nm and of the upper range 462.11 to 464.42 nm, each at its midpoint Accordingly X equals 0.04 mag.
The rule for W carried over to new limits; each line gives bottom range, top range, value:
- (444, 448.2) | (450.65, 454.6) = 1.07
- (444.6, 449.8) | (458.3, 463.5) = 1.02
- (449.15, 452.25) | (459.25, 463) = 0.94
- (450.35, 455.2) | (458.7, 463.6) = 0.95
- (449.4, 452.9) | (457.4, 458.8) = 0.95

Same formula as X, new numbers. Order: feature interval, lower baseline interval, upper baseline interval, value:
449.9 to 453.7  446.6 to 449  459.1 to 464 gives -0.09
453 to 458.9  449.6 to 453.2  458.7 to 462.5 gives 0.02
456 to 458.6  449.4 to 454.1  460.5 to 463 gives -0.01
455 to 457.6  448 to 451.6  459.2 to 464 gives -0.02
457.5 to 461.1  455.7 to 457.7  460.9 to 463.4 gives 0.01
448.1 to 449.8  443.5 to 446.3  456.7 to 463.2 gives 0.07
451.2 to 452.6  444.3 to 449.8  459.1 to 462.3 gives -0.11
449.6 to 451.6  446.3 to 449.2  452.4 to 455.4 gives -0.10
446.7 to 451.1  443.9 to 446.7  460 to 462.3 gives 0.03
